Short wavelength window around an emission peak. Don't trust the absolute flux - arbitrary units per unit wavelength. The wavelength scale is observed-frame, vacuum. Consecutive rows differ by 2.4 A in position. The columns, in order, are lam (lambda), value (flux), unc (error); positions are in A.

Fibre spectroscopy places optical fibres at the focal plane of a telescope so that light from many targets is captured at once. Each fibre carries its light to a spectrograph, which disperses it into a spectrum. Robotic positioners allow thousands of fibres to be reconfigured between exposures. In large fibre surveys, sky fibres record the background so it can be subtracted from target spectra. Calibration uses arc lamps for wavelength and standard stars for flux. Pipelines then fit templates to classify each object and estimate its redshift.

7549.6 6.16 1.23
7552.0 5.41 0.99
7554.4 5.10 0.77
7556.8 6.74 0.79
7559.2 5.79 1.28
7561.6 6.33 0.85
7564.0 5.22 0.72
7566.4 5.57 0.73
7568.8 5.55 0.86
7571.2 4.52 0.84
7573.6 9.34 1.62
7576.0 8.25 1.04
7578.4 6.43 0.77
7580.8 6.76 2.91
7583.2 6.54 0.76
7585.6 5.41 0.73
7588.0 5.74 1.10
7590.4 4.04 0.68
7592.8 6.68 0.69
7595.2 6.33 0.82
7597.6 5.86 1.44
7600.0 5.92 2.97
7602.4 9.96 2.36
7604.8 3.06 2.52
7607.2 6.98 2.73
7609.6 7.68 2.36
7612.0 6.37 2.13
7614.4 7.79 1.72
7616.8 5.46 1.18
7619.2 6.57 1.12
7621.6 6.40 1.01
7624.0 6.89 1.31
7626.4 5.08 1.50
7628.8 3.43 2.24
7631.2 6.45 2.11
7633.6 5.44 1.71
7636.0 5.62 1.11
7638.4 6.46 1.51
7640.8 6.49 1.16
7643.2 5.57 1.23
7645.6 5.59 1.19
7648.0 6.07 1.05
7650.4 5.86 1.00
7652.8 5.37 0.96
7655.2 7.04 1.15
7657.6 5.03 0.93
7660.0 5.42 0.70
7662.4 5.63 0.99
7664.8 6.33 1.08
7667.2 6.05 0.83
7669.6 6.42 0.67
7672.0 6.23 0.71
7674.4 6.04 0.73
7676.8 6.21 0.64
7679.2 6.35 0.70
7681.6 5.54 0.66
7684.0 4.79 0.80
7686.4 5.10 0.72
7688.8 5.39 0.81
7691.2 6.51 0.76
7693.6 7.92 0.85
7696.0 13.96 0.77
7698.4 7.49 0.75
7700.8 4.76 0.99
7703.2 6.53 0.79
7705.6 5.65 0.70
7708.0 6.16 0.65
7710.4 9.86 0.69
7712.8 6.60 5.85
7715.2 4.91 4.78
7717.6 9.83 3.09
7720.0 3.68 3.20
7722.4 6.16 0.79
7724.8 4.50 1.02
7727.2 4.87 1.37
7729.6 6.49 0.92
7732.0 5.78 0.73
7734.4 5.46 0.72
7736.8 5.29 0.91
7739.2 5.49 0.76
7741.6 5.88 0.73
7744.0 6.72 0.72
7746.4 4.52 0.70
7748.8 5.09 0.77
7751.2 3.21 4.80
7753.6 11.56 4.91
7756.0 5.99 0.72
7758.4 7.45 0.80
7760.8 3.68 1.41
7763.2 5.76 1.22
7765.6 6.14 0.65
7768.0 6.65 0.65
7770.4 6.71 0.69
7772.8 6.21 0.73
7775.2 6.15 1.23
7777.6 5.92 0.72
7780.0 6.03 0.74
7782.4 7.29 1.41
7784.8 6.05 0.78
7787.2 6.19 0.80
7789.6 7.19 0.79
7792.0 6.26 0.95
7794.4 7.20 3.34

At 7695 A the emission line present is [S II] 6716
